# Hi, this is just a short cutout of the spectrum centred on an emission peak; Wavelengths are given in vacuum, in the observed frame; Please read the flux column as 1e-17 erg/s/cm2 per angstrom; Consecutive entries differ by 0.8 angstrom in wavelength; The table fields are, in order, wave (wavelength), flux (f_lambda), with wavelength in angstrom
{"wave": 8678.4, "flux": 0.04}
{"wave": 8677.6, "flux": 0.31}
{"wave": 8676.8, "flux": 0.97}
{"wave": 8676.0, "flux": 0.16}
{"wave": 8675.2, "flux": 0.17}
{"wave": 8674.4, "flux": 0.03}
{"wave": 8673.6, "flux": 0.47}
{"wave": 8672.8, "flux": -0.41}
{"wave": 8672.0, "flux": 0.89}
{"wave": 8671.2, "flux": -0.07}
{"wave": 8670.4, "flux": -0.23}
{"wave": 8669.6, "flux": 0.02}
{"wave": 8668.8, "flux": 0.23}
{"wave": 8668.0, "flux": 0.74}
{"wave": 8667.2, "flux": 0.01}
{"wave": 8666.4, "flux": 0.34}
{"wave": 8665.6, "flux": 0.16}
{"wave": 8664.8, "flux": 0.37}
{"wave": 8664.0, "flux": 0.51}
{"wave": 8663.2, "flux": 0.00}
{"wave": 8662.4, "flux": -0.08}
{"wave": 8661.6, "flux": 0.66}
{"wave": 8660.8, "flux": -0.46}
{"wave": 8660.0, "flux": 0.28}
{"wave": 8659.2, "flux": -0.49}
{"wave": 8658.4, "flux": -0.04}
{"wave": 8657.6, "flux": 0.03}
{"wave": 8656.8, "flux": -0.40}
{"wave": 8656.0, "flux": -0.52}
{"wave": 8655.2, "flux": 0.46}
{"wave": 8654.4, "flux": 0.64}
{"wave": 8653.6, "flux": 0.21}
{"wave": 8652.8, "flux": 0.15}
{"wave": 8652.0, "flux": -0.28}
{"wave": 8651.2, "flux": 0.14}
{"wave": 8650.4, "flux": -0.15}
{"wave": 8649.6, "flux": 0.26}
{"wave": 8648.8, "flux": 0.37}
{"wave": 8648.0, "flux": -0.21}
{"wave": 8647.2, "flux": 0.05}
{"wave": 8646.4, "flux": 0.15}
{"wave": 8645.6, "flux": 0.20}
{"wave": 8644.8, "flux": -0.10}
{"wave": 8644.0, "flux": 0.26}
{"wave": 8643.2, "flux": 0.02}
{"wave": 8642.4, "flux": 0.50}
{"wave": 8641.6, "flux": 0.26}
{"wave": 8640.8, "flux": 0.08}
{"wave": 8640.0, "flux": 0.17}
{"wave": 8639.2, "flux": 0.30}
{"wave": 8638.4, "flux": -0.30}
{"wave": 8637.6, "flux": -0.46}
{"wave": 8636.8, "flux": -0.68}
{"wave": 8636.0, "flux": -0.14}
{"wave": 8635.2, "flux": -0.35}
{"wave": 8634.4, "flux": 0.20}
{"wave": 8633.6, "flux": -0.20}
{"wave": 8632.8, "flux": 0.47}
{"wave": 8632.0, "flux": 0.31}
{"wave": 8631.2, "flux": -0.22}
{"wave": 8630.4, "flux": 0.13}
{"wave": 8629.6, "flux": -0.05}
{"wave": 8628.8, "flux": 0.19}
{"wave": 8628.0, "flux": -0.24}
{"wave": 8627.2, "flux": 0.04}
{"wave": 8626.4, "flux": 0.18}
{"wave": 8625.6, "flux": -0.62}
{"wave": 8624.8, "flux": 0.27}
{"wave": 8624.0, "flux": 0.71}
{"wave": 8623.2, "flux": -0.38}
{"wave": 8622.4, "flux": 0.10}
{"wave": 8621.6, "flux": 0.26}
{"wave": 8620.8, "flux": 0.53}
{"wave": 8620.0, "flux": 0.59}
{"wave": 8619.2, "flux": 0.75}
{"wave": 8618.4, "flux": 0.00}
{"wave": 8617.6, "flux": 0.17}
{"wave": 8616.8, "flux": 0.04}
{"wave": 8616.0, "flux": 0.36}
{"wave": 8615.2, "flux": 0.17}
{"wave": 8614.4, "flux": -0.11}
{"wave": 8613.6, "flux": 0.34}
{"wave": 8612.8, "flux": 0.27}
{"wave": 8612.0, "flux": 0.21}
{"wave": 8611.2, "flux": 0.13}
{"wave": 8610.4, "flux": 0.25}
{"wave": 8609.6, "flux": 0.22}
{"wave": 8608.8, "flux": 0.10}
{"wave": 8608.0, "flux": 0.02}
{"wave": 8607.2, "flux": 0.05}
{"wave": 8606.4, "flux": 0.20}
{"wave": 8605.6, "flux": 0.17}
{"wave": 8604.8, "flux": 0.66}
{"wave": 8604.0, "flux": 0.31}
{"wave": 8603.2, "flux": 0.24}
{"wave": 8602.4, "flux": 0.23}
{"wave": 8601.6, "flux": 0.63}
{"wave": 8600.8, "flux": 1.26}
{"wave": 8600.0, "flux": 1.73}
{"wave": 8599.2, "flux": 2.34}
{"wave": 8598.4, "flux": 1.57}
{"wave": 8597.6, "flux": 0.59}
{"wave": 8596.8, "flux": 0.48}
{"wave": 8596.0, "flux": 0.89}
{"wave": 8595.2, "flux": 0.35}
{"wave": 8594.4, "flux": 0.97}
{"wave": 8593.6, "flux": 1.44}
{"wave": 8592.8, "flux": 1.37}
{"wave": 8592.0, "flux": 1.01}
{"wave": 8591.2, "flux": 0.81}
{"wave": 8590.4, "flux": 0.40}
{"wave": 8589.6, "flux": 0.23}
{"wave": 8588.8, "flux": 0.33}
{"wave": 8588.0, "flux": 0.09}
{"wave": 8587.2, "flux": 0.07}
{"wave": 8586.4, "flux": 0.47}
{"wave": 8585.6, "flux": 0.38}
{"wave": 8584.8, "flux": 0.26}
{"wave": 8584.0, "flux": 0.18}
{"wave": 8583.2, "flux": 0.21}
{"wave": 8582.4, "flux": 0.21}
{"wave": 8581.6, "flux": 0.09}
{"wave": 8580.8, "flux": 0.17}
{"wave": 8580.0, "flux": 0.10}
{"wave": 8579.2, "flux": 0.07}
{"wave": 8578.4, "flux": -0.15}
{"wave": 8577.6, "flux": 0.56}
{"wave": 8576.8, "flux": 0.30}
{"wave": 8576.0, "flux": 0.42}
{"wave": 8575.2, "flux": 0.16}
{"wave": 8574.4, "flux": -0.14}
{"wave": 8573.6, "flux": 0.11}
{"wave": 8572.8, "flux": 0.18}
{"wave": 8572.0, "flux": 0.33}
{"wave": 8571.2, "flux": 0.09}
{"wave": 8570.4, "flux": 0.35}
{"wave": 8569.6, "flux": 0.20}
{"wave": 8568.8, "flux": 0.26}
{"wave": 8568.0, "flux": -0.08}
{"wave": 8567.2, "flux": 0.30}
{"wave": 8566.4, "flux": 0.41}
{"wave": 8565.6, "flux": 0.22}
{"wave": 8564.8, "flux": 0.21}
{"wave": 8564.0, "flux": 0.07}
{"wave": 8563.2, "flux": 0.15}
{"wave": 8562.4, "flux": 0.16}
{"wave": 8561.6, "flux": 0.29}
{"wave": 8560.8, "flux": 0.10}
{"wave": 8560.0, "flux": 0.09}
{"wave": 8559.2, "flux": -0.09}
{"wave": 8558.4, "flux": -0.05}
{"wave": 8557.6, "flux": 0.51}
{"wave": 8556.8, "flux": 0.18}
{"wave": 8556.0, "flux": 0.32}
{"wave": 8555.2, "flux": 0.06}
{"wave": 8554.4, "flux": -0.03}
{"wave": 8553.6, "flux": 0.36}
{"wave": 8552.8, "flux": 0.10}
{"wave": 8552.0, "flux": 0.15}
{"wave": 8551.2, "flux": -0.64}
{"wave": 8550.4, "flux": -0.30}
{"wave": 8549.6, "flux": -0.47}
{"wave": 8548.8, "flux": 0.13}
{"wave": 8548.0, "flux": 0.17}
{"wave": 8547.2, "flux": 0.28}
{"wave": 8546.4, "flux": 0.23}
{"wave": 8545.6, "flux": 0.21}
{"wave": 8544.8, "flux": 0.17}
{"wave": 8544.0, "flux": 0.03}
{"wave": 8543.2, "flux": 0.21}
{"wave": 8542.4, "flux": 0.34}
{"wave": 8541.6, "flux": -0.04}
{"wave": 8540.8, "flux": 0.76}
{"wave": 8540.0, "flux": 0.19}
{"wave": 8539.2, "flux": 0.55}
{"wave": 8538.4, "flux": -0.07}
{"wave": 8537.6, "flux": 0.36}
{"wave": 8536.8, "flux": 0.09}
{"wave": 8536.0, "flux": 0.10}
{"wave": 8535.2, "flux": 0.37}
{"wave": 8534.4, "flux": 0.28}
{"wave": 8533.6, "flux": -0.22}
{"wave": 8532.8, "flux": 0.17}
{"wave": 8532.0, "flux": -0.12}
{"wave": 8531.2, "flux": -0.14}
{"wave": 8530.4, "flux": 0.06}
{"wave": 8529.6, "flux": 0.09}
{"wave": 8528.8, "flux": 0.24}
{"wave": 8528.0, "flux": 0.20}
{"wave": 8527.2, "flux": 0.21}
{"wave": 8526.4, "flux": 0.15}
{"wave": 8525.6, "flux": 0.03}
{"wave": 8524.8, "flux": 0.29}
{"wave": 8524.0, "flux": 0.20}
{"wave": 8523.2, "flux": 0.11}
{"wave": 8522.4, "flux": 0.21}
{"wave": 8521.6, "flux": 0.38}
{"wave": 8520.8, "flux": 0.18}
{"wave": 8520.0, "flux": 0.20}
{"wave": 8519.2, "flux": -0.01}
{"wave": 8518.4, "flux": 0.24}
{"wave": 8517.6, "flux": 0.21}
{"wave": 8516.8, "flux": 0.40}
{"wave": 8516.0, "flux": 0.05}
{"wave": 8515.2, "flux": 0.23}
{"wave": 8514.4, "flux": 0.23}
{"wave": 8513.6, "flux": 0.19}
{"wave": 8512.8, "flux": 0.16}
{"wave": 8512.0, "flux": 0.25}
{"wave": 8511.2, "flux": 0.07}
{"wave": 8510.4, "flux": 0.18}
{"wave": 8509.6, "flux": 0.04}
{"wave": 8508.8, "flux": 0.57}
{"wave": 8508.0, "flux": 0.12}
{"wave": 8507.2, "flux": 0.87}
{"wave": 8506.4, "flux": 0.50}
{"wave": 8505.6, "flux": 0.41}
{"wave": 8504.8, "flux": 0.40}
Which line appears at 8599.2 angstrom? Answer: [O II]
